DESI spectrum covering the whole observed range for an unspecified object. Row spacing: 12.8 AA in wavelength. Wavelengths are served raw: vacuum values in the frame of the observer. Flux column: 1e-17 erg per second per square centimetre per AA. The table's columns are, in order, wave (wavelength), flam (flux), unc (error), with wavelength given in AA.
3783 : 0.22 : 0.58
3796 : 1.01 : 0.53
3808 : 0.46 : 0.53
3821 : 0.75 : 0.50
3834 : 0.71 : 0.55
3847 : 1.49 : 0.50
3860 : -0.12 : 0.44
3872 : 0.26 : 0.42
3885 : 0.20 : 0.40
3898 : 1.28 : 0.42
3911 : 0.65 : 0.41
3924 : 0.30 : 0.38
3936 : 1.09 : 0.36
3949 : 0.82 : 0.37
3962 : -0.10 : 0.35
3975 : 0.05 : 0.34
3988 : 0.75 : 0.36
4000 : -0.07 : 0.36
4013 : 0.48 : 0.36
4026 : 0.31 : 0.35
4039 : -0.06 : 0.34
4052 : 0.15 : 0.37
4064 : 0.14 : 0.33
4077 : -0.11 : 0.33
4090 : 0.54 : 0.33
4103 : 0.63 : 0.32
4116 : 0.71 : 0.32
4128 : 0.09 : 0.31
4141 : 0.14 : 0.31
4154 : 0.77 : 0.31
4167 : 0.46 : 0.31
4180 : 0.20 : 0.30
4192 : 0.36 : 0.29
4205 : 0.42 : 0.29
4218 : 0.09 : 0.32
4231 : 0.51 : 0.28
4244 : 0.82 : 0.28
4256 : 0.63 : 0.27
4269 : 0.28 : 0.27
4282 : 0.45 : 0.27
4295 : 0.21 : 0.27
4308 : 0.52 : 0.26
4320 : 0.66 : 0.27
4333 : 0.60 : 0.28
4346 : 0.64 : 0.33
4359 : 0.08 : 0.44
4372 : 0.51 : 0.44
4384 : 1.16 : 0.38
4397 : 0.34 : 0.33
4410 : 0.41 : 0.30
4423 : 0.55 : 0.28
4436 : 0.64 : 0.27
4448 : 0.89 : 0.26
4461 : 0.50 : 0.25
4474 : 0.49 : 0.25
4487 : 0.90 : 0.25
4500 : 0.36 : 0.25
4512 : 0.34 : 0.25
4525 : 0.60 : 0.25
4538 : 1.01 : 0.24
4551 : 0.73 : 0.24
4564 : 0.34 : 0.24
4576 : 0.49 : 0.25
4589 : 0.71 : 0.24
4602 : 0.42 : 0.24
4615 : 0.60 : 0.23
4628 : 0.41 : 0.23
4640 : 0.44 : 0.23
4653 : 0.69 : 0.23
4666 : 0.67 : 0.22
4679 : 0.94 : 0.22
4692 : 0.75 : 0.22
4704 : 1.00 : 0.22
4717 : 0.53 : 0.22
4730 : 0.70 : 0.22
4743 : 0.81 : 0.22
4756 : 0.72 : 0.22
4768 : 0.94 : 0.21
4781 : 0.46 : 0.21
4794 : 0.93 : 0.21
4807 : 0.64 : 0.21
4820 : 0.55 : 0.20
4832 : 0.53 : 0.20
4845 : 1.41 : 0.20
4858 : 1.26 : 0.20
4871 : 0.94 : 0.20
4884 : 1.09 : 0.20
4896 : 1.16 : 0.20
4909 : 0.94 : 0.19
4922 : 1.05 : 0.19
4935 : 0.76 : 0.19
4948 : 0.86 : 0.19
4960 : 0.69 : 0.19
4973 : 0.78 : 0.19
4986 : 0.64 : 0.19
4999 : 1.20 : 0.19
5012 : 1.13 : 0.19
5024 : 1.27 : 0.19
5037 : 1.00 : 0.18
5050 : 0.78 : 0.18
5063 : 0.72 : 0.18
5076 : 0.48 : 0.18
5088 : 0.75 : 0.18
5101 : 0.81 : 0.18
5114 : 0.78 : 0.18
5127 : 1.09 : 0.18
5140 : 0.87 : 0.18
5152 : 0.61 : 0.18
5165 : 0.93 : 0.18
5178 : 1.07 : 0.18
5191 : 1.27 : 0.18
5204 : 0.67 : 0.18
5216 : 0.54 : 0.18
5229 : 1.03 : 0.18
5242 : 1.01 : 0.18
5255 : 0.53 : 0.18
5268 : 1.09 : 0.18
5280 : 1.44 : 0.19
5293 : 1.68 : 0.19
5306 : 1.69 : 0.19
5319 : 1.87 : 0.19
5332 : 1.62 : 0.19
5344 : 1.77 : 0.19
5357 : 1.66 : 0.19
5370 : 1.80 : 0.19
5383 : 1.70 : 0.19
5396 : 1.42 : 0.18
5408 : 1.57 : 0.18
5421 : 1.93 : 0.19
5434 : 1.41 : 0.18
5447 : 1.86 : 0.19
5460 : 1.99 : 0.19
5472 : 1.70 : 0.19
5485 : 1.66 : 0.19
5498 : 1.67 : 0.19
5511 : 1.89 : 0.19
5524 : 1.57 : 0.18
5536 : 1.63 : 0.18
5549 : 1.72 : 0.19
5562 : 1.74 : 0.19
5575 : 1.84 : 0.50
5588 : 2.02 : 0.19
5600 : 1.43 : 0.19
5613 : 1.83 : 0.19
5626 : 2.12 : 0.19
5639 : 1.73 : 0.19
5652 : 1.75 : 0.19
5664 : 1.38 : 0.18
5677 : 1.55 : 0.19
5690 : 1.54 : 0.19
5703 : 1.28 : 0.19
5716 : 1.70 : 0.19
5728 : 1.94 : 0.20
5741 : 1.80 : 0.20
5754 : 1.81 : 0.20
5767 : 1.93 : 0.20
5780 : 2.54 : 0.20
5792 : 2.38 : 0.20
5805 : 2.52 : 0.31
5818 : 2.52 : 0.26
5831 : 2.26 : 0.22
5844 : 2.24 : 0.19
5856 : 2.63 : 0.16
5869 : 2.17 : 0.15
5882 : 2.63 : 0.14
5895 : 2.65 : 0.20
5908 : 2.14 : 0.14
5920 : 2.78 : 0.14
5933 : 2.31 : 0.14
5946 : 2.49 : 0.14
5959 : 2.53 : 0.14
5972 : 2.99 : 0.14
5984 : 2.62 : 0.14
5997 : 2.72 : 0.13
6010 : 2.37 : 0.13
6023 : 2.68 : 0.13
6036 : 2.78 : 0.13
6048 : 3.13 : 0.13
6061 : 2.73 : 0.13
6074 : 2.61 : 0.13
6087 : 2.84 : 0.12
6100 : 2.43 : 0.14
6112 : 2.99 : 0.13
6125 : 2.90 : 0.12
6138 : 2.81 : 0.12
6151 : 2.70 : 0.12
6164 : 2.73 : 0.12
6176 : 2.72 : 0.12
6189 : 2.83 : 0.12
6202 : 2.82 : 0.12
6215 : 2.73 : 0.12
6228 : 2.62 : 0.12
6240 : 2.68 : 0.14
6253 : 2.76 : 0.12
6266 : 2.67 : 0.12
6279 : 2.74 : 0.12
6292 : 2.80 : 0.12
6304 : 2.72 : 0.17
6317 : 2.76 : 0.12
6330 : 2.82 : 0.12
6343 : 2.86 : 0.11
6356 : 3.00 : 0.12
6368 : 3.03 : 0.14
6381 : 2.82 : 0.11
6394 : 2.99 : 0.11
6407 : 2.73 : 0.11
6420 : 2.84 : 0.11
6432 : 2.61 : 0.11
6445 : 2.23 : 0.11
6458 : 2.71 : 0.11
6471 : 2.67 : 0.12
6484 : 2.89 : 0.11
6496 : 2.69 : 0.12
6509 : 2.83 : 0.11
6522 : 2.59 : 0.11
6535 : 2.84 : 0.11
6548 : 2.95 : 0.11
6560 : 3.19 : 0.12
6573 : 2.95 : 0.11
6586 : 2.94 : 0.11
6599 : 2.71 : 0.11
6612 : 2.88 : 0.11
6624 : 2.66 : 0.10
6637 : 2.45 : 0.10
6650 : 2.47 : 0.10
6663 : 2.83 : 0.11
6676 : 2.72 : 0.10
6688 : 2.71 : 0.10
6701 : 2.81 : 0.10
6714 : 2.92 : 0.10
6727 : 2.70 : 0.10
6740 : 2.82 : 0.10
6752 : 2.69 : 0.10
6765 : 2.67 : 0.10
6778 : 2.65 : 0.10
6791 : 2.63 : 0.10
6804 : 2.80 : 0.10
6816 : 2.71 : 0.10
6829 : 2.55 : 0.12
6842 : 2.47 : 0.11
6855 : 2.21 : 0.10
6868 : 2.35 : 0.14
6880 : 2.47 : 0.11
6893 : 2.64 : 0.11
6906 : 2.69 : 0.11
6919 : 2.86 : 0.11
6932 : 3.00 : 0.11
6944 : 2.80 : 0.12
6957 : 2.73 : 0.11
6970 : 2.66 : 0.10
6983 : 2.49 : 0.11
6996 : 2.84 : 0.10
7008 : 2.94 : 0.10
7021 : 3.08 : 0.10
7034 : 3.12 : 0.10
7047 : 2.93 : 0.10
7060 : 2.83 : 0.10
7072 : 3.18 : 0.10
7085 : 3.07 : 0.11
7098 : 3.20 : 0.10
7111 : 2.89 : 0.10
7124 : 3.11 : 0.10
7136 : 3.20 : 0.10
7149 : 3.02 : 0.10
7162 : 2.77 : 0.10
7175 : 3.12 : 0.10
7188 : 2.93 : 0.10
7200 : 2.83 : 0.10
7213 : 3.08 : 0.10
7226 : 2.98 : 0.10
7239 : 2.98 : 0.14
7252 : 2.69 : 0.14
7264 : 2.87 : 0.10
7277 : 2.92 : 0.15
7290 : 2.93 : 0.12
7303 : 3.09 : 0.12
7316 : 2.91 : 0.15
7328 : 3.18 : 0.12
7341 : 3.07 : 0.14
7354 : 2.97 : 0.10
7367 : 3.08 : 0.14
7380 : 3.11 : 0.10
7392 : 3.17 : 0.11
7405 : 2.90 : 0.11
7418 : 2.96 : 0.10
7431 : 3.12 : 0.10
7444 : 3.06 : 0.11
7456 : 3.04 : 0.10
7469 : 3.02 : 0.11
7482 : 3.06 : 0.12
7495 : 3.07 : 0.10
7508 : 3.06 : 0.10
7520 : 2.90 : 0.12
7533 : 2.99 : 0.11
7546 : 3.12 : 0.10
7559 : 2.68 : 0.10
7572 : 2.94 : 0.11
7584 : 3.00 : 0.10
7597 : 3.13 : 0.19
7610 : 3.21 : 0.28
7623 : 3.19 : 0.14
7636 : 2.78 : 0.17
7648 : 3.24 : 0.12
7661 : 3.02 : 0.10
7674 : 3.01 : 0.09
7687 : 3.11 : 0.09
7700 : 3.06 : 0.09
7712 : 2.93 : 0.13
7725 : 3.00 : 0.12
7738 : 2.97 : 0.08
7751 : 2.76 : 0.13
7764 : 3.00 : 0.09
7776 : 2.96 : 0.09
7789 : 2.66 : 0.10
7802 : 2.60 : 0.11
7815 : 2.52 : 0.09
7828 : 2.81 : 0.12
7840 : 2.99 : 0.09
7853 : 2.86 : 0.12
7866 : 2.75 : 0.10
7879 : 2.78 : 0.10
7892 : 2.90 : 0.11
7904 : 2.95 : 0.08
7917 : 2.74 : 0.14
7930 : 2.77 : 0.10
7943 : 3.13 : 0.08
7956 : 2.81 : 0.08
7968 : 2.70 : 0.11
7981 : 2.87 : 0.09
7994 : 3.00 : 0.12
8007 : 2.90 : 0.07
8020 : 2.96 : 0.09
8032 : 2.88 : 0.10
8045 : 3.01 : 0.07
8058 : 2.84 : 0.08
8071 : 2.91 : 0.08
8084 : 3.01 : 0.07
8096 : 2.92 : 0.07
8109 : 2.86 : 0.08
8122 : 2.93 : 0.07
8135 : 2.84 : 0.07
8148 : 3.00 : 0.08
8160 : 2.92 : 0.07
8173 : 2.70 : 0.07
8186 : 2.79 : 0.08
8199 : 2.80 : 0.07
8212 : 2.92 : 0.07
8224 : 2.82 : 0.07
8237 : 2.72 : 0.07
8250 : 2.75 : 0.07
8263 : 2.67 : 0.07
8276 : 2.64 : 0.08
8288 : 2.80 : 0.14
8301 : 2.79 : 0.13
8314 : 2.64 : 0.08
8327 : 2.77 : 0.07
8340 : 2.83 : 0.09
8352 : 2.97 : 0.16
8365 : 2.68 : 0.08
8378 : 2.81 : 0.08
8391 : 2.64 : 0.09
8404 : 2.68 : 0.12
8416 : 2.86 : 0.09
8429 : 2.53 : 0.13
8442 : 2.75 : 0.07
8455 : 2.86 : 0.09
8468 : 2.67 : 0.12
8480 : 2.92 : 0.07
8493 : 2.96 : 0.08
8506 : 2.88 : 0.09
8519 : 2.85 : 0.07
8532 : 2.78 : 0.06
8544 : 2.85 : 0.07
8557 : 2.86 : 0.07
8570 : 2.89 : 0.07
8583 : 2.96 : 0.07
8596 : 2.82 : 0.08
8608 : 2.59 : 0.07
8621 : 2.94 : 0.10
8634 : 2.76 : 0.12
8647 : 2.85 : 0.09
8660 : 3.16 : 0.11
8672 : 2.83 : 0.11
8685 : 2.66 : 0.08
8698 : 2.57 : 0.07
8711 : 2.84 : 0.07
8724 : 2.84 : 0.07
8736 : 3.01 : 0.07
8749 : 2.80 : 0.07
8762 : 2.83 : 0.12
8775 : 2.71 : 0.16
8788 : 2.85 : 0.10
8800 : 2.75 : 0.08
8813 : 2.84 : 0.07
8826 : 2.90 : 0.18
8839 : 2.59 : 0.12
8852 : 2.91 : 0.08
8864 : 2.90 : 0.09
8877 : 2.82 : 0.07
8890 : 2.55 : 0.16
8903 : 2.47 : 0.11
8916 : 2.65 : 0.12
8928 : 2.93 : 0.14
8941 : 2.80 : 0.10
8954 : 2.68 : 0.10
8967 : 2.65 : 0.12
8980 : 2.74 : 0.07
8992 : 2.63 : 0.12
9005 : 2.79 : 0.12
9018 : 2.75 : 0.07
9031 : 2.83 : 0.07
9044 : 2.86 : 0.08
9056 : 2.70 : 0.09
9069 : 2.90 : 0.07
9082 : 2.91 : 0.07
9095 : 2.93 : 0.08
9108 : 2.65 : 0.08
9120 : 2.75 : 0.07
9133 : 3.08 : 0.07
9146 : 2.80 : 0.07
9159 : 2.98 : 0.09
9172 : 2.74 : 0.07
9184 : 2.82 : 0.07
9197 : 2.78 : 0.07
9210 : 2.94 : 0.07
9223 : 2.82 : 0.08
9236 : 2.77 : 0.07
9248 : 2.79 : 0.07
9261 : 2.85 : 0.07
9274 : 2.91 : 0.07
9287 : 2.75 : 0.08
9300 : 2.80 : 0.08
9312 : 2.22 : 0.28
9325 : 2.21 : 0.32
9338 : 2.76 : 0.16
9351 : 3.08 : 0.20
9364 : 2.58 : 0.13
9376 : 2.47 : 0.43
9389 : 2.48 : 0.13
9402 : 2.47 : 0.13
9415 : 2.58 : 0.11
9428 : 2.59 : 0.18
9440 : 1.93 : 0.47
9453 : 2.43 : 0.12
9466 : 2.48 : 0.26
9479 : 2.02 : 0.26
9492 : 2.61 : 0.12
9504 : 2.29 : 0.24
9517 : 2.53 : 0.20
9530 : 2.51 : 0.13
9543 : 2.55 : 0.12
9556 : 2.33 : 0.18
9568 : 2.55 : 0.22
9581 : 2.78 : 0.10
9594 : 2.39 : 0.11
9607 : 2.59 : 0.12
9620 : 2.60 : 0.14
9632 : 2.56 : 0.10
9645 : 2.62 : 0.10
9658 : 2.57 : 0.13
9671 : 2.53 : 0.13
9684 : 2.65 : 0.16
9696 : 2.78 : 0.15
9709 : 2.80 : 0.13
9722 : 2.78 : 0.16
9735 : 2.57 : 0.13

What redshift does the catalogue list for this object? 0.32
